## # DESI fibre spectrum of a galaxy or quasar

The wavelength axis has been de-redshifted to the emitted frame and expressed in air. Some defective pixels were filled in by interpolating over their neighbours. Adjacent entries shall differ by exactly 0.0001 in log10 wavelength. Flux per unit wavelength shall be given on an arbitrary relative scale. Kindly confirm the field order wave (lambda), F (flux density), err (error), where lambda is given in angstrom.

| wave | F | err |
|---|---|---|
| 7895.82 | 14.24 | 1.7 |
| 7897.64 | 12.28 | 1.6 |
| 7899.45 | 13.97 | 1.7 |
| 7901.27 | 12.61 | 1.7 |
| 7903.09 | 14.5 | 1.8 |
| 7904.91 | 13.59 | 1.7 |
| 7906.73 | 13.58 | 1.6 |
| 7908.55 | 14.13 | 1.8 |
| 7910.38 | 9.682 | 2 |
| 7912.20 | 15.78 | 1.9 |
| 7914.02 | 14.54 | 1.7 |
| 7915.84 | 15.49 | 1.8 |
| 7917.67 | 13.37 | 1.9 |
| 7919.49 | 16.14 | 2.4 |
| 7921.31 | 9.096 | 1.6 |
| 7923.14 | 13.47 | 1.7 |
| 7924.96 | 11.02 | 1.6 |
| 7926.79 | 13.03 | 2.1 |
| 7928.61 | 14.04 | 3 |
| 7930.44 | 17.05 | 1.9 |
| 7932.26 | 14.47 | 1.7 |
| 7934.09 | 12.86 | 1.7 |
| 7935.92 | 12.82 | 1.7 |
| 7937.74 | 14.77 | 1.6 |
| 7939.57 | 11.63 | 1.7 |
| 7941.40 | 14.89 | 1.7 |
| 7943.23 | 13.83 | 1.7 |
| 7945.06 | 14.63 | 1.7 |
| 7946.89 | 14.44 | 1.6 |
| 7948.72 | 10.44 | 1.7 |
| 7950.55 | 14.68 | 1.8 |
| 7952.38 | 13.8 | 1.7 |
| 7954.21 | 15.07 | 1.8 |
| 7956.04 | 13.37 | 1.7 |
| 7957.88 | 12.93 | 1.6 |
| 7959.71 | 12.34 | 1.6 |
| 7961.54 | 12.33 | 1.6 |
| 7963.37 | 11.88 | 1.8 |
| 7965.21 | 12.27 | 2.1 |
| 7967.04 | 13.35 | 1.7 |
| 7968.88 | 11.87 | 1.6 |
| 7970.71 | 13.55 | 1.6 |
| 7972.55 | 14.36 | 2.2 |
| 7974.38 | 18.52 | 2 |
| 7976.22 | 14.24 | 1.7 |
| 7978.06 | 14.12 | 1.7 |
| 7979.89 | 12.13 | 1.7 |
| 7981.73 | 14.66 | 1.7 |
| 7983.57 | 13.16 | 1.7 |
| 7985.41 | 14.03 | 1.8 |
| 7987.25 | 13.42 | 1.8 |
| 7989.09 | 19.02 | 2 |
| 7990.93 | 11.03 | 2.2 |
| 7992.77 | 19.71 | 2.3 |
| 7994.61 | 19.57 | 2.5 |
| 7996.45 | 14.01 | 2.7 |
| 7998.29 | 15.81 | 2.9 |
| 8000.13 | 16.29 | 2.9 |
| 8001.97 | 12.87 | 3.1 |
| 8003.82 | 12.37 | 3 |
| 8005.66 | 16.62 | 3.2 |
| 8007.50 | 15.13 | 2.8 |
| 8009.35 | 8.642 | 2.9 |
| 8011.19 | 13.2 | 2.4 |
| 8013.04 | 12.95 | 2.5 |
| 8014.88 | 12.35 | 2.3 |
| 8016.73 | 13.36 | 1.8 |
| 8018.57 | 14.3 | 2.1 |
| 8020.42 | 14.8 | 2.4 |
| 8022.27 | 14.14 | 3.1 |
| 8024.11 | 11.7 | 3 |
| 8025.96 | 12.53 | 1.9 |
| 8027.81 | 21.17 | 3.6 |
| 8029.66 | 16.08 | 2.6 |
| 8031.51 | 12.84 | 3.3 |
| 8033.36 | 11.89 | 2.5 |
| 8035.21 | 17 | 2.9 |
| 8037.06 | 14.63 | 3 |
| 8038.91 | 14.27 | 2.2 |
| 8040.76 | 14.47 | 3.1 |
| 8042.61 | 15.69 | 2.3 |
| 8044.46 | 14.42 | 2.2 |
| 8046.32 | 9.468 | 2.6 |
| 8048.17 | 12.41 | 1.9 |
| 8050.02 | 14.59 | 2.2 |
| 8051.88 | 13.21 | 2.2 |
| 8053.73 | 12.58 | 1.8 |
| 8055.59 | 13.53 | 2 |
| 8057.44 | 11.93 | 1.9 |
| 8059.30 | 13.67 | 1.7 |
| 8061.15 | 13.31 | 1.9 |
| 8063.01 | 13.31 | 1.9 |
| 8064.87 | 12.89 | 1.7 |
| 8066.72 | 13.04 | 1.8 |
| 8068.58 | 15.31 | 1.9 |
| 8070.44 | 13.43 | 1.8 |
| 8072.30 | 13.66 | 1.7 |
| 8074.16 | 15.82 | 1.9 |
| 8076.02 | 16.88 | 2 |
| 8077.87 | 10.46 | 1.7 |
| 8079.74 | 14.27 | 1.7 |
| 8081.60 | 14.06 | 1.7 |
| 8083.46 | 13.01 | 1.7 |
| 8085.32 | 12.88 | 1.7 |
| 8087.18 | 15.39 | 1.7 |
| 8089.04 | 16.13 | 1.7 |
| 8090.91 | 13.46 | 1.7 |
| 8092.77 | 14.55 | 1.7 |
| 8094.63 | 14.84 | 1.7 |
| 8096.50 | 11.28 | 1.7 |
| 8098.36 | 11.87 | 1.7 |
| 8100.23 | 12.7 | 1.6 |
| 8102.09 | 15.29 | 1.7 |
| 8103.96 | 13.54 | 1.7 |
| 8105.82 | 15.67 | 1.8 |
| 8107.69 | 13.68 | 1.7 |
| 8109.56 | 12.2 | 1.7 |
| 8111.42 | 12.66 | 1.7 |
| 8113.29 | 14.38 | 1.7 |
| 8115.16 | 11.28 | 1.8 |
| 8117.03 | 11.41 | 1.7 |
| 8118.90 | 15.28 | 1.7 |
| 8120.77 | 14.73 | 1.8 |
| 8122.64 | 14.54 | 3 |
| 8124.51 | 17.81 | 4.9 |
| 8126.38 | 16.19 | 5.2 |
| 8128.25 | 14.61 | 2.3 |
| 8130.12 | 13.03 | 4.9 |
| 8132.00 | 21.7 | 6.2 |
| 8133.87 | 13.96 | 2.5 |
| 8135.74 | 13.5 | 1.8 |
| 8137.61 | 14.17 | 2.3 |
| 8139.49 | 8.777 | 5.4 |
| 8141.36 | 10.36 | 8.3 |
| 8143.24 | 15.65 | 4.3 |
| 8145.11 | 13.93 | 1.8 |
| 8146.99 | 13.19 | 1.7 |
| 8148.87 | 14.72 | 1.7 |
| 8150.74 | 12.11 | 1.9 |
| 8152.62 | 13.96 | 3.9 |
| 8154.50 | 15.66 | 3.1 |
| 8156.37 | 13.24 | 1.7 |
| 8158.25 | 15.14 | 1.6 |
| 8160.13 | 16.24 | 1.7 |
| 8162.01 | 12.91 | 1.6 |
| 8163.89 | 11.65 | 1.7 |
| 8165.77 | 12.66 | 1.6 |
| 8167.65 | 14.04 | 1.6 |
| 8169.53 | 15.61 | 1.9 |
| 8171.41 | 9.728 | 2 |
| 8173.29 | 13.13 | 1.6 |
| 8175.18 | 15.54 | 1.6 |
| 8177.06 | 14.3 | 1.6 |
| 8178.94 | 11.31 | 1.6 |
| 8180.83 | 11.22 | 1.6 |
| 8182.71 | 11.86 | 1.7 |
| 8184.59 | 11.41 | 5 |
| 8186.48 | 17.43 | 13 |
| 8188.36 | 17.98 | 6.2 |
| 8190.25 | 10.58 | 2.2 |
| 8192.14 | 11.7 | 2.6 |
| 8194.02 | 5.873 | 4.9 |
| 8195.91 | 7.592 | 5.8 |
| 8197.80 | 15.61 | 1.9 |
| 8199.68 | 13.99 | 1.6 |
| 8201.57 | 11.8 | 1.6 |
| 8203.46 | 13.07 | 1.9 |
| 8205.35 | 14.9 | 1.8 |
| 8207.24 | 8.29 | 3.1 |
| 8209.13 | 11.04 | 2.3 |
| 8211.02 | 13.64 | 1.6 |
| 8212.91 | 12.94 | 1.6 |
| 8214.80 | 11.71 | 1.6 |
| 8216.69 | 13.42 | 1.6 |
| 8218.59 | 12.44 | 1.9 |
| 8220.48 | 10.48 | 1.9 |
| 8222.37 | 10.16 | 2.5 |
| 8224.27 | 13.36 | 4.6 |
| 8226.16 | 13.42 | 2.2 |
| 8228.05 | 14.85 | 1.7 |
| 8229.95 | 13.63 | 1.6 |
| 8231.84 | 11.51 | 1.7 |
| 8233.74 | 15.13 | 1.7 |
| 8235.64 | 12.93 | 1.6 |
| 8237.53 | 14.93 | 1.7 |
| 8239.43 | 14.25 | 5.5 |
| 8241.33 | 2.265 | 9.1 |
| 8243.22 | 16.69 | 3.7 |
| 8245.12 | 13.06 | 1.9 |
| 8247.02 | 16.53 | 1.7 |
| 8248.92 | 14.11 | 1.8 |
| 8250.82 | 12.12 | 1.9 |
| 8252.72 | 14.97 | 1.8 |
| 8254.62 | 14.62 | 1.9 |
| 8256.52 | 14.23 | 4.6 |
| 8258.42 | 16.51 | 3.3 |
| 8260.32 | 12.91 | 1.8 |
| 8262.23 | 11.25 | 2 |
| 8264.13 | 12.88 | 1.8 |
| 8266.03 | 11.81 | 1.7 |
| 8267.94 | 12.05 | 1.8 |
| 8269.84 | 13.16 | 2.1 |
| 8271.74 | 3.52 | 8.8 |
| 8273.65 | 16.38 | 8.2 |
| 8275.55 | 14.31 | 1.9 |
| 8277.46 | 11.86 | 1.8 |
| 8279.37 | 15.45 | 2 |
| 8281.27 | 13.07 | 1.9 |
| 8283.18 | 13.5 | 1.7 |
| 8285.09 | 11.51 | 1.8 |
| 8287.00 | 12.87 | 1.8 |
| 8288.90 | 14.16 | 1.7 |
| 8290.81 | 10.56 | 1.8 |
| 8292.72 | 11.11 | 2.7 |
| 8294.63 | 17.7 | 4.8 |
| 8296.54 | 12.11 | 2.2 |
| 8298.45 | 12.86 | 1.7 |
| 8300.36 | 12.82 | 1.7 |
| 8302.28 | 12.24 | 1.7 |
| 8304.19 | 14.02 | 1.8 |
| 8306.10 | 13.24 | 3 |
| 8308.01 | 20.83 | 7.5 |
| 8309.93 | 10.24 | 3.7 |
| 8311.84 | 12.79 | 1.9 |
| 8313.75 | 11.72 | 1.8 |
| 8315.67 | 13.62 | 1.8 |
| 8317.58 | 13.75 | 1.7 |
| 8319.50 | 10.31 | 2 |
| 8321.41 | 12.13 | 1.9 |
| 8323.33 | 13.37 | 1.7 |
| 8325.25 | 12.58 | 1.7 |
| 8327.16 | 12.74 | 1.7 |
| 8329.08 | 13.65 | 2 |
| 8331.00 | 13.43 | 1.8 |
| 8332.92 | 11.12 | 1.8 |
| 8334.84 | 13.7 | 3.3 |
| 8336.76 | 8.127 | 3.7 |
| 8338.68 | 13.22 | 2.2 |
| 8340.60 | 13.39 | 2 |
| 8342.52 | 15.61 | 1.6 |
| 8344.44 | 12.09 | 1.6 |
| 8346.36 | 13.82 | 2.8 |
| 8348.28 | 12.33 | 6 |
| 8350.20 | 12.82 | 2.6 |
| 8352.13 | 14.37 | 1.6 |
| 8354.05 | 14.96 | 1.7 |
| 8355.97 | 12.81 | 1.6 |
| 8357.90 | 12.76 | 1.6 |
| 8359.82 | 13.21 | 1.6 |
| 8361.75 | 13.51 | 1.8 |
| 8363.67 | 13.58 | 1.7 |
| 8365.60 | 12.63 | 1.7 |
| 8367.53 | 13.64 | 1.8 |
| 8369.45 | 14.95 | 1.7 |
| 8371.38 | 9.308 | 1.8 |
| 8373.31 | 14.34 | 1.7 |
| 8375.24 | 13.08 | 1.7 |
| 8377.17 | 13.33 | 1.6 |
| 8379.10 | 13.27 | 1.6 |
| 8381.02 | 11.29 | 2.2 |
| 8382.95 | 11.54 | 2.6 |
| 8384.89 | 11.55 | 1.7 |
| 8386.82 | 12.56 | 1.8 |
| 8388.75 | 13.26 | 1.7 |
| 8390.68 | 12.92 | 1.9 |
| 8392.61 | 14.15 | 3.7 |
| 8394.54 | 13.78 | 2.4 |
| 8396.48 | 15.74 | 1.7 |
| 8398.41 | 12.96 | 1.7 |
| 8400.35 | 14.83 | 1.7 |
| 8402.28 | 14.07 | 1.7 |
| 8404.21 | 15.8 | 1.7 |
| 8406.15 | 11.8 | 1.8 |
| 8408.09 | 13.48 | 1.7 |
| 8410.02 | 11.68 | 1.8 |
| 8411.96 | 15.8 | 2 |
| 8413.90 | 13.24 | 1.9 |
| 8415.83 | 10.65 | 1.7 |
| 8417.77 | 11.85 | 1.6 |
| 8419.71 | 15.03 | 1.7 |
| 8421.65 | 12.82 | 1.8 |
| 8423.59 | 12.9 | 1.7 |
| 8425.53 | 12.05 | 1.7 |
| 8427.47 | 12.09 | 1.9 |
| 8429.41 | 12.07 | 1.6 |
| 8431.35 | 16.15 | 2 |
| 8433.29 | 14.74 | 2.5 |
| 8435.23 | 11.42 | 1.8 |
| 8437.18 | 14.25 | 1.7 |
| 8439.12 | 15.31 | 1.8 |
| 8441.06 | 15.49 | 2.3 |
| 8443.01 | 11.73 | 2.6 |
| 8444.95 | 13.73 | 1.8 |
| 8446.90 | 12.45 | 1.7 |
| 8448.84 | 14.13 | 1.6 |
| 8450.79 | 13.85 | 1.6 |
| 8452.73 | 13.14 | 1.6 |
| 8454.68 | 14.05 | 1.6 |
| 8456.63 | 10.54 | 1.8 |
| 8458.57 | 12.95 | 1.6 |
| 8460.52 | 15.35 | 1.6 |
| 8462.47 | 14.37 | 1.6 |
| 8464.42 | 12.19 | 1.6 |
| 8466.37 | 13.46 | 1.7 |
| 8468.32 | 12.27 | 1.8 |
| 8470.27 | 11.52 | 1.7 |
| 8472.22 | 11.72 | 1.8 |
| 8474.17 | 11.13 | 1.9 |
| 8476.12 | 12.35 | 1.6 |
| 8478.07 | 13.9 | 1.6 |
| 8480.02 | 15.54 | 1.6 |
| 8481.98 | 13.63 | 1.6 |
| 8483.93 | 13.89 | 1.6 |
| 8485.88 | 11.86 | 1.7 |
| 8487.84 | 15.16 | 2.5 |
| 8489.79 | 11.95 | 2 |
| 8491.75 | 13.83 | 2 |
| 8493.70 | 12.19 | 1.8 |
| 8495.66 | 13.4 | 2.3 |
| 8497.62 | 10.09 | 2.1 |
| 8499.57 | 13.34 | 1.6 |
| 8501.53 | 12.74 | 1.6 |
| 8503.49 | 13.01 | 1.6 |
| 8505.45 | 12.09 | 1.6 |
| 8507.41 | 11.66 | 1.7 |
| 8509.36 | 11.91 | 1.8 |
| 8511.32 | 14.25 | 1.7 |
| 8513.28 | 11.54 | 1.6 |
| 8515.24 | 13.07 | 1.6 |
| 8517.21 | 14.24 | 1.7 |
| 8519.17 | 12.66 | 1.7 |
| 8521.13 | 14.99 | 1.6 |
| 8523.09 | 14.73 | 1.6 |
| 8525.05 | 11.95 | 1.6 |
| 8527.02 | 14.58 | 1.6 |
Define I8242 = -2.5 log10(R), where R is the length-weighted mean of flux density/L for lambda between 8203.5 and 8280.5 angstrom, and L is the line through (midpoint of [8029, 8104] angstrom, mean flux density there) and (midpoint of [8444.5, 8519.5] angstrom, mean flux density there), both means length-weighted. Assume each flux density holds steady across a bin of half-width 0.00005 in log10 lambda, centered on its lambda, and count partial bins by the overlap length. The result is 0.05 mag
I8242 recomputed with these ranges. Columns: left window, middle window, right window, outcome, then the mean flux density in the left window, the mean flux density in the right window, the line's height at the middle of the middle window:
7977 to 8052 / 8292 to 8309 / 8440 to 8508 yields -0.052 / 14.3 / 13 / 13.5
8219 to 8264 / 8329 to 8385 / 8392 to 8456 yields 0.040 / 13.2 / 13.5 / 13.4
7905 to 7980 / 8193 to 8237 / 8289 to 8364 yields 0.080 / 13.6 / 13.1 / 13.2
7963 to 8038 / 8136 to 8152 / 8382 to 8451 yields 0.087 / 14.3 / 13.4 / 14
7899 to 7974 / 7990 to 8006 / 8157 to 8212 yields -0.153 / 13.5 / 12.8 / 13.3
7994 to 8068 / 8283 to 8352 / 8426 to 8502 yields 0.038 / 13.9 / 13.2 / 13.4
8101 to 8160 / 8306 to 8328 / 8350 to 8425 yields 0.030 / 14.1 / 13.2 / 13.5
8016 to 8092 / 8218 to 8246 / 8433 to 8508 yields 0.080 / 14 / 13.1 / 13.6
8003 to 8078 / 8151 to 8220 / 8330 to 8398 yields 0.050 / 13.8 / 13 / 13.5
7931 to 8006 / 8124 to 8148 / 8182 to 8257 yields -0.087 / 14.1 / 12.8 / 13.2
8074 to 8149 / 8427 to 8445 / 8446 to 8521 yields -0.053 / 14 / 13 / 13.1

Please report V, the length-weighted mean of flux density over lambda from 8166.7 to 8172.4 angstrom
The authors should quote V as 13.1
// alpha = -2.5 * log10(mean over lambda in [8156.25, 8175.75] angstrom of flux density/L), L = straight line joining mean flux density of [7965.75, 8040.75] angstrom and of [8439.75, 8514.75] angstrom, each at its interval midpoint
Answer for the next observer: 0.024 mag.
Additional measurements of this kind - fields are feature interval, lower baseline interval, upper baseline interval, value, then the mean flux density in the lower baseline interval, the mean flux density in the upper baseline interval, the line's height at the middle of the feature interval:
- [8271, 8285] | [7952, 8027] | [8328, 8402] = 0.05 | 14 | 13.1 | 13.3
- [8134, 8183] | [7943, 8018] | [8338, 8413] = 0.03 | 14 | 13.3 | 13.7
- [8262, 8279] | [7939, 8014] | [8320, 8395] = 0.10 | 14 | 12.9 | 13.2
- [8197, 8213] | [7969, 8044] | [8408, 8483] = 0.09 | 14.5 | 13.2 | 13.9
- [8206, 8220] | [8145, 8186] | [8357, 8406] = 0.12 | 13.4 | 13.3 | 13.3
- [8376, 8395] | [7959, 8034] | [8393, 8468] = 0.07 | 14.1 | 13.5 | 13.5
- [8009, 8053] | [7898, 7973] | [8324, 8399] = -0.04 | 13.4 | 13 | 13.3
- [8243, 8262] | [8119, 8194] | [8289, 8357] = -0.08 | 13.8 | 13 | 13.4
